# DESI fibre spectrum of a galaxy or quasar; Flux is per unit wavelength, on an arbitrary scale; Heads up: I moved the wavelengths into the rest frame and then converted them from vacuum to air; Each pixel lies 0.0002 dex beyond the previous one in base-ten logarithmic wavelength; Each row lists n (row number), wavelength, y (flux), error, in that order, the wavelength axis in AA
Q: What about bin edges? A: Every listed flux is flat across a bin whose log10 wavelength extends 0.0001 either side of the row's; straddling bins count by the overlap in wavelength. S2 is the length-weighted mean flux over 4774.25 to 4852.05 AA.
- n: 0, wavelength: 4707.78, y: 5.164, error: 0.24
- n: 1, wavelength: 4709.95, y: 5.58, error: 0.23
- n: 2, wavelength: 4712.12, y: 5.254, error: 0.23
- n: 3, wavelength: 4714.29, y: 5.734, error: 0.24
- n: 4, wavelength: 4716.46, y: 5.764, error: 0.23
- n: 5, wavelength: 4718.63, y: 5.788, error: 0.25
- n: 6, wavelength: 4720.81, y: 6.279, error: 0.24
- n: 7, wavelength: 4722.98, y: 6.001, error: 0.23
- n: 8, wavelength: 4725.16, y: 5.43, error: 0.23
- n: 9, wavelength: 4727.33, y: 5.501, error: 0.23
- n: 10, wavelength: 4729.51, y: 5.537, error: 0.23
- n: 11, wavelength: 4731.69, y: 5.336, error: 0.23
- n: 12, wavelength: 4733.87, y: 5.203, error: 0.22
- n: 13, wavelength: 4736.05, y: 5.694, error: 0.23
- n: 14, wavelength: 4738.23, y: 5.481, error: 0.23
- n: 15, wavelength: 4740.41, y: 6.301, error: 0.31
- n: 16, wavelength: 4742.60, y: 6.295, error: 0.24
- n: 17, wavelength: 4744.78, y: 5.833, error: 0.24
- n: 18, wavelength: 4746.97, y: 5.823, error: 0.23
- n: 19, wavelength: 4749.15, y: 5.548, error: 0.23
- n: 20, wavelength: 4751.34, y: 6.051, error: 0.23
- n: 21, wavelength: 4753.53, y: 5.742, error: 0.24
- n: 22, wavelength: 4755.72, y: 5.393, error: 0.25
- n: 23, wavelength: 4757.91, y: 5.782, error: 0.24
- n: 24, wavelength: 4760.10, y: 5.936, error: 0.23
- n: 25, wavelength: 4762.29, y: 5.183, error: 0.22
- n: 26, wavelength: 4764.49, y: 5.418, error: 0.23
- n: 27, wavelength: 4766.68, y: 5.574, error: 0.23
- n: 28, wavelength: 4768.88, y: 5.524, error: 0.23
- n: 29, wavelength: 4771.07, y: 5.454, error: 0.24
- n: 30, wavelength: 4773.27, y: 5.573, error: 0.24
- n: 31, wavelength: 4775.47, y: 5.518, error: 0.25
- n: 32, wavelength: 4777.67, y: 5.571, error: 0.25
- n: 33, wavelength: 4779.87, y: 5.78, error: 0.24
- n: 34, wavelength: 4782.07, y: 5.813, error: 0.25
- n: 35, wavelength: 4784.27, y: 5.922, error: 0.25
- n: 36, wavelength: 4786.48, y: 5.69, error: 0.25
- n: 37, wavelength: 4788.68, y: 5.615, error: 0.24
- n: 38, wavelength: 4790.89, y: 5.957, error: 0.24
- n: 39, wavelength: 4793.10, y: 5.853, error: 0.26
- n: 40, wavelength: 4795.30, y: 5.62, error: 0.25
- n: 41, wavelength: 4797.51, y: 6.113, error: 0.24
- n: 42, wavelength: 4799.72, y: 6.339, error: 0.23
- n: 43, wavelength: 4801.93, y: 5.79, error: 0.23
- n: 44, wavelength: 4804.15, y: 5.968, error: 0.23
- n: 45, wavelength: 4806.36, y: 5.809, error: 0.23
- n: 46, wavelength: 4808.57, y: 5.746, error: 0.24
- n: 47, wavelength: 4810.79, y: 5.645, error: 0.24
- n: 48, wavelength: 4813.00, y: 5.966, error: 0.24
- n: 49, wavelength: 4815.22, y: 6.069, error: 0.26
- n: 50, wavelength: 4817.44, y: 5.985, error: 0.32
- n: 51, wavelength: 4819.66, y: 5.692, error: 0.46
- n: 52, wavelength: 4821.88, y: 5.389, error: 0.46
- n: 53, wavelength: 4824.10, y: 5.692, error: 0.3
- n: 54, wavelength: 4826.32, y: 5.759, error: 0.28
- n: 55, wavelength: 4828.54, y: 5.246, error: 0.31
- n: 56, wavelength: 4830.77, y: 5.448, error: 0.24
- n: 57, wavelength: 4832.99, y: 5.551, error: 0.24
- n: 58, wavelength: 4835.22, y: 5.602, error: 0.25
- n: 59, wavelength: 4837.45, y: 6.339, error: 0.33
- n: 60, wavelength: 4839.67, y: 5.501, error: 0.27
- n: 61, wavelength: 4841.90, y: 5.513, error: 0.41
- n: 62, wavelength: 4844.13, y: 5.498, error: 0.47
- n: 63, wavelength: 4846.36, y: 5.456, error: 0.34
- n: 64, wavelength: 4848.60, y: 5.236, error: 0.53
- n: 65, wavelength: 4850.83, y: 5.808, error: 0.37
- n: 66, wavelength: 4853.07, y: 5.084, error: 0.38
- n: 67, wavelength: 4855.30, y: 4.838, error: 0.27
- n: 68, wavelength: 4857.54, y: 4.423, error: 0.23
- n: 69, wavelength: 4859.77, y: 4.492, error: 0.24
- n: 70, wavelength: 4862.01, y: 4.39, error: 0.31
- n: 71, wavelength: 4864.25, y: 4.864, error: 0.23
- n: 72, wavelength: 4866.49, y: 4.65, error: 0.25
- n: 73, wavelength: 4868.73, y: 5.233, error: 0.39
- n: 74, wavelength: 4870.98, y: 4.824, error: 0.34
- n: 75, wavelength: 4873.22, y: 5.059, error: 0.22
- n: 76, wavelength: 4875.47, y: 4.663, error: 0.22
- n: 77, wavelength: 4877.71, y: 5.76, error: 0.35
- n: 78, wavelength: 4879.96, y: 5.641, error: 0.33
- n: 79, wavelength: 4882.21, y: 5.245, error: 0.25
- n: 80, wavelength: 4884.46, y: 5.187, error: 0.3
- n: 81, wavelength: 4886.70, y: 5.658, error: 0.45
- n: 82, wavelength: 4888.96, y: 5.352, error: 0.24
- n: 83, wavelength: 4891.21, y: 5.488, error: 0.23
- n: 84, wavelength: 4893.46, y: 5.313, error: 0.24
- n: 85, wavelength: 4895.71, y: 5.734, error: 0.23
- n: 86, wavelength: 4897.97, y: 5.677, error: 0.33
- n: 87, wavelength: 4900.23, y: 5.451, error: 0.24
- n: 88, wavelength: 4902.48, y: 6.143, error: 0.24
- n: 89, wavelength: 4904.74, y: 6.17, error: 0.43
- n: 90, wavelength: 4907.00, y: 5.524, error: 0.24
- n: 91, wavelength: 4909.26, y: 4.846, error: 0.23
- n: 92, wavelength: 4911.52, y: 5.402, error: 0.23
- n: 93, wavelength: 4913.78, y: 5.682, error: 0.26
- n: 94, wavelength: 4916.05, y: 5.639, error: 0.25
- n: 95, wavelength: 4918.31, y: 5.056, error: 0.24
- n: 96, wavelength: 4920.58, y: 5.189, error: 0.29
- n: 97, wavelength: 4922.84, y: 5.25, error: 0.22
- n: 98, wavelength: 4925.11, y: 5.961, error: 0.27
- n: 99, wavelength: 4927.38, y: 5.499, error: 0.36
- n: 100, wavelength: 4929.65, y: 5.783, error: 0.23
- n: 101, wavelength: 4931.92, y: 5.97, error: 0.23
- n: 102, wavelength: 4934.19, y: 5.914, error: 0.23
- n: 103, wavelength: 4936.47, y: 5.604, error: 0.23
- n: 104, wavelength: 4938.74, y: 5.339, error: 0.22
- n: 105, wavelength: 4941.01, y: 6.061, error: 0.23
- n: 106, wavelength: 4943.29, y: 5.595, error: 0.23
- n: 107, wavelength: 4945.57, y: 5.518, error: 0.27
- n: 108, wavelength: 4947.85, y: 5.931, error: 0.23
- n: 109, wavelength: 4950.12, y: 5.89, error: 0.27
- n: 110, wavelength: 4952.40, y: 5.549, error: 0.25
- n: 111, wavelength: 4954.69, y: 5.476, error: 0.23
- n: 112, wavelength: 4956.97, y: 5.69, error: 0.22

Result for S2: 5.73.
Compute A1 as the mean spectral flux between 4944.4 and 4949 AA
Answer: 5.73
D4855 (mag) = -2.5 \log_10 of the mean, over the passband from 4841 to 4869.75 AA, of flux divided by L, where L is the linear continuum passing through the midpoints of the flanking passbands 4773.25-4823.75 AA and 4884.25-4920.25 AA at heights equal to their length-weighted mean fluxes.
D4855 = 0.13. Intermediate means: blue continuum 5.8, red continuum 5.52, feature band 5.03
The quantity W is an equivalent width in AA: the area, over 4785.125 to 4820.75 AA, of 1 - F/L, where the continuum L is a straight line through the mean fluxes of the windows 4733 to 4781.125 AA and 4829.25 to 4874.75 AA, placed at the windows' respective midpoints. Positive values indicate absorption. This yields -2.8 AA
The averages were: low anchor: 5.67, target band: 5.87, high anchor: 5.18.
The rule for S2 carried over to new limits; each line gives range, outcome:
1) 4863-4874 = 4.91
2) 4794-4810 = 5.91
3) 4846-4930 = 5.3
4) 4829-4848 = 5.59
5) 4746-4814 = 5.73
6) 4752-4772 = 5.57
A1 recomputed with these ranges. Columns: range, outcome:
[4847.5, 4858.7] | 5.08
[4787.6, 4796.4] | 5.76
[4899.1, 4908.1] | 5.82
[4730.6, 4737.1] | 5.41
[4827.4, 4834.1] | 5.42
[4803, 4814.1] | 5.83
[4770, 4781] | 5.58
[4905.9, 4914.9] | 5.36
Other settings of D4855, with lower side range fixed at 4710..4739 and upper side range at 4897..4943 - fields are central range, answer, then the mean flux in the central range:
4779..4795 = -0.03 mag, 5.8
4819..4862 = 0.05 mag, 5.37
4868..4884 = 0.08 mag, 5.2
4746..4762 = -0.02 mag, 5.73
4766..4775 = 0.02 mag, 5.53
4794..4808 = -0.06 mag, 5.93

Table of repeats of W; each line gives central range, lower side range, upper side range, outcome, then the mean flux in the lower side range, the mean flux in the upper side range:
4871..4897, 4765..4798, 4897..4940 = 1.2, 5.69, 5.59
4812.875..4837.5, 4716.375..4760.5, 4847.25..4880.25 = -2.2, 5.75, 4.98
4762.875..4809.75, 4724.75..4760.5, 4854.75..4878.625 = -3.0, 5.7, 4.83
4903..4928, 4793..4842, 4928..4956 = 1.0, 5.77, 5.71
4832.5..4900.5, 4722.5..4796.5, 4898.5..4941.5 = 4.3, 5.67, 5.6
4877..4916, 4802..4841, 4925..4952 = 1.3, 5.73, 5.74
